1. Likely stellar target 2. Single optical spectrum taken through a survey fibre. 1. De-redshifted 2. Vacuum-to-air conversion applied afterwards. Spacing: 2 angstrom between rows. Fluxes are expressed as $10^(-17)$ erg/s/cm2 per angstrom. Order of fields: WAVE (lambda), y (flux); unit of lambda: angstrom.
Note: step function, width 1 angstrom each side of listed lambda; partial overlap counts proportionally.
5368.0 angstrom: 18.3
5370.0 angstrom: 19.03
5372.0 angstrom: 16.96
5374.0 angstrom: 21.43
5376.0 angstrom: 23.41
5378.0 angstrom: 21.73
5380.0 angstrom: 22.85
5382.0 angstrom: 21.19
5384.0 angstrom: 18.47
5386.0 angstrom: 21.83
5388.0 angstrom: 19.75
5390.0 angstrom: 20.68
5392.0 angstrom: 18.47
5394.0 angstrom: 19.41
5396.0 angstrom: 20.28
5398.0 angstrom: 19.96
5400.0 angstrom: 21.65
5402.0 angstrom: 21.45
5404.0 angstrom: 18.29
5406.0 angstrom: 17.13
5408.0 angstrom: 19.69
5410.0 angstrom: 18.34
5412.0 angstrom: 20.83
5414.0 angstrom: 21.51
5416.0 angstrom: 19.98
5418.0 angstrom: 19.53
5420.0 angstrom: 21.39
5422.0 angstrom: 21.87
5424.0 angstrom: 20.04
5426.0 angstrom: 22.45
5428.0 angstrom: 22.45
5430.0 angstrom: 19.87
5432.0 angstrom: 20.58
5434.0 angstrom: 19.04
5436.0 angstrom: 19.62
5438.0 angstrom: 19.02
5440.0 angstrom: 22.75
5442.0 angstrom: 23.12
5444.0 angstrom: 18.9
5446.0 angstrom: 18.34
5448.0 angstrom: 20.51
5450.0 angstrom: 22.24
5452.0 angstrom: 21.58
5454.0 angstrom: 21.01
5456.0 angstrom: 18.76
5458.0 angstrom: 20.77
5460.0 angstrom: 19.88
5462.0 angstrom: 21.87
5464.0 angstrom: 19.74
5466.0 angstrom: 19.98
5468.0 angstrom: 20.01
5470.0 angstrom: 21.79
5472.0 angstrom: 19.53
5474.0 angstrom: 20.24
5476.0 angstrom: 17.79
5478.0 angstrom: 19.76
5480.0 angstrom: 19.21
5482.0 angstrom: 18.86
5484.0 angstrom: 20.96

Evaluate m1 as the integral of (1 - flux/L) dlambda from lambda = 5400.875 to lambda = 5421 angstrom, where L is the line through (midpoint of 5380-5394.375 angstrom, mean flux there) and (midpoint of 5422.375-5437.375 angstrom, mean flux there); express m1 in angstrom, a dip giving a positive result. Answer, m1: 0.6 angstrom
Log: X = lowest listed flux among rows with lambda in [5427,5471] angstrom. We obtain 18.34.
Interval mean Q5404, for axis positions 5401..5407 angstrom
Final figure 19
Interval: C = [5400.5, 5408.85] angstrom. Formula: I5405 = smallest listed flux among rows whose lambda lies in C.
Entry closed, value 17.13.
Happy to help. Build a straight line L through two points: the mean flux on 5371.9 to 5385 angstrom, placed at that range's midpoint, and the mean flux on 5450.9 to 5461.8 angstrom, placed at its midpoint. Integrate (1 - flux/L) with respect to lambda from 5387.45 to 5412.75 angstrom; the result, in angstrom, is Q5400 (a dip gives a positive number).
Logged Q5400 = 1.6 angstrom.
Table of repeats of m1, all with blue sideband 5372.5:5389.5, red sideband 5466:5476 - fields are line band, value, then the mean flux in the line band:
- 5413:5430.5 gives -0.3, 21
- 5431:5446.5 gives 0.2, 20.2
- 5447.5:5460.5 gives -0.3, 20.7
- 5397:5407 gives 0.6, 19.7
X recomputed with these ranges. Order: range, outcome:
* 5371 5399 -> 16.96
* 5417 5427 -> 19.53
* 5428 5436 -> 19.04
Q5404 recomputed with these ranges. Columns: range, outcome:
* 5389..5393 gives 19.6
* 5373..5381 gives 22.4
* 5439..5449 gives 20.7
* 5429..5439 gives 19.6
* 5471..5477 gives 19.2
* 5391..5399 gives 19.5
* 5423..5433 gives 21.1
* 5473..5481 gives 19.2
